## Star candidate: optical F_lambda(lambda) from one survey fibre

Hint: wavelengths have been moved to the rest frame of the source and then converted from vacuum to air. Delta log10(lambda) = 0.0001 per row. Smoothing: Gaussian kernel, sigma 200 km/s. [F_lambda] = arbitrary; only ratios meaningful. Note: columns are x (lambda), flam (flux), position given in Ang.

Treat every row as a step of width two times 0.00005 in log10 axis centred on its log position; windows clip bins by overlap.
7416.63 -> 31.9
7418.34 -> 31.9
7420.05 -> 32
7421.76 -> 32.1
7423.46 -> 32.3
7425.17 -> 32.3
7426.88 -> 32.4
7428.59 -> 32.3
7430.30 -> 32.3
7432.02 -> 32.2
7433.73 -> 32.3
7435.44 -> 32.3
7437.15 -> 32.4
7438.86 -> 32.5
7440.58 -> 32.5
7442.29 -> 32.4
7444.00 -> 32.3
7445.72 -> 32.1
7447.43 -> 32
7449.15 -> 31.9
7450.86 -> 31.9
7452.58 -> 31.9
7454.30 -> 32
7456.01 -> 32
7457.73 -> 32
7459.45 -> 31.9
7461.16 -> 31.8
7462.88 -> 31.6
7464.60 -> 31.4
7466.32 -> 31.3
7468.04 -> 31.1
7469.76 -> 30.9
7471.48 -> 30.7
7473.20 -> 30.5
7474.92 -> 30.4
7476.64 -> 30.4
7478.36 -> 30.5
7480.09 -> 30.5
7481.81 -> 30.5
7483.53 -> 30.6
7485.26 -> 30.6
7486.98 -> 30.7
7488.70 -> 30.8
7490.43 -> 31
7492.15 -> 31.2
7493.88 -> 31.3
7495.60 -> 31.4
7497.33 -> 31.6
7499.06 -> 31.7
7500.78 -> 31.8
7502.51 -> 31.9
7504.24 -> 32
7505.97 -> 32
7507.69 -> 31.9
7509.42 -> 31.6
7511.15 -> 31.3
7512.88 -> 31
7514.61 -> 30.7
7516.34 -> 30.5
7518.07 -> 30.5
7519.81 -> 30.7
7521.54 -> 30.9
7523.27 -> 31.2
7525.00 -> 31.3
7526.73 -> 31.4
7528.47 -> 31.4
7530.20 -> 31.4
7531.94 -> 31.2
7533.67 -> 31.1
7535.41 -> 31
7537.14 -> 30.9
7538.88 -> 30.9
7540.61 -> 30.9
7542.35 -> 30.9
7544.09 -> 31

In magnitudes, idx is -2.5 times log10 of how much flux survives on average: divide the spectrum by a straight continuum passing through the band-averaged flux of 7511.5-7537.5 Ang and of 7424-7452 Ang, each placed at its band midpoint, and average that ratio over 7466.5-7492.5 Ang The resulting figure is 0.03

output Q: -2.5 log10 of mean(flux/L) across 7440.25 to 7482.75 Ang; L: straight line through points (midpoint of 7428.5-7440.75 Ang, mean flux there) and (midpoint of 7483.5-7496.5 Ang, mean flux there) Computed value 0.01 mag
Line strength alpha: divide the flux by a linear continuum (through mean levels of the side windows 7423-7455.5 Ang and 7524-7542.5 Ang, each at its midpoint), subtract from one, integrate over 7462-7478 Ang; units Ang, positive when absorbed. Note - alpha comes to 0.48 Ang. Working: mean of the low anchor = 32.2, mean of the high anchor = 31.1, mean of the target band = 30.9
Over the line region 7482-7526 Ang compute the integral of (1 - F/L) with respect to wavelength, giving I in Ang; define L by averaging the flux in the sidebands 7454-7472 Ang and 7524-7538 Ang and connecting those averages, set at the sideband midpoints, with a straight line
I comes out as 0.2 Ang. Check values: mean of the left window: 31.5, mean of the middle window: 31.2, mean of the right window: 31.2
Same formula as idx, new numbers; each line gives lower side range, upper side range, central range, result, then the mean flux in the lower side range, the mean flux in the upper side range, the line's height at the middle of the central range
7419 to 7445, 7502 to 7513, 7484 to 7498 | 0.03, 32.3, 31.7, 31.8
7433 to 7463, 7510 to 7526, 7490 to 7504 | -0.01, 32.1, 30.9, 31.3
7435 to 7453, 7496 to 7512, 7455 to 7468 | 0.01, 32.2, 31.7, 32.1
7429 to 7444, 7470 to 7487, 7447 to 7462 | -0.01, 32.4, 30.5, 31.6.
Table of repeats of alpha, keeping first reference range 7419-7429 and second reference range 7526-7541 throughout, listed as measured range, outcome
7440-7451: 0.0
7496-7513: -0.1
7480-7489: 0.3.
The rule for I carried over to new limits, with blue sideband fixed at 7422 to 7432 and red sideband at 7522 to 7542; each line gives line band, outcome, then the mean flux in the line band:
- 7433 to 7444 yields -0.1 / 32.4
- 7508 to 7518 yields 0.1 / 31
